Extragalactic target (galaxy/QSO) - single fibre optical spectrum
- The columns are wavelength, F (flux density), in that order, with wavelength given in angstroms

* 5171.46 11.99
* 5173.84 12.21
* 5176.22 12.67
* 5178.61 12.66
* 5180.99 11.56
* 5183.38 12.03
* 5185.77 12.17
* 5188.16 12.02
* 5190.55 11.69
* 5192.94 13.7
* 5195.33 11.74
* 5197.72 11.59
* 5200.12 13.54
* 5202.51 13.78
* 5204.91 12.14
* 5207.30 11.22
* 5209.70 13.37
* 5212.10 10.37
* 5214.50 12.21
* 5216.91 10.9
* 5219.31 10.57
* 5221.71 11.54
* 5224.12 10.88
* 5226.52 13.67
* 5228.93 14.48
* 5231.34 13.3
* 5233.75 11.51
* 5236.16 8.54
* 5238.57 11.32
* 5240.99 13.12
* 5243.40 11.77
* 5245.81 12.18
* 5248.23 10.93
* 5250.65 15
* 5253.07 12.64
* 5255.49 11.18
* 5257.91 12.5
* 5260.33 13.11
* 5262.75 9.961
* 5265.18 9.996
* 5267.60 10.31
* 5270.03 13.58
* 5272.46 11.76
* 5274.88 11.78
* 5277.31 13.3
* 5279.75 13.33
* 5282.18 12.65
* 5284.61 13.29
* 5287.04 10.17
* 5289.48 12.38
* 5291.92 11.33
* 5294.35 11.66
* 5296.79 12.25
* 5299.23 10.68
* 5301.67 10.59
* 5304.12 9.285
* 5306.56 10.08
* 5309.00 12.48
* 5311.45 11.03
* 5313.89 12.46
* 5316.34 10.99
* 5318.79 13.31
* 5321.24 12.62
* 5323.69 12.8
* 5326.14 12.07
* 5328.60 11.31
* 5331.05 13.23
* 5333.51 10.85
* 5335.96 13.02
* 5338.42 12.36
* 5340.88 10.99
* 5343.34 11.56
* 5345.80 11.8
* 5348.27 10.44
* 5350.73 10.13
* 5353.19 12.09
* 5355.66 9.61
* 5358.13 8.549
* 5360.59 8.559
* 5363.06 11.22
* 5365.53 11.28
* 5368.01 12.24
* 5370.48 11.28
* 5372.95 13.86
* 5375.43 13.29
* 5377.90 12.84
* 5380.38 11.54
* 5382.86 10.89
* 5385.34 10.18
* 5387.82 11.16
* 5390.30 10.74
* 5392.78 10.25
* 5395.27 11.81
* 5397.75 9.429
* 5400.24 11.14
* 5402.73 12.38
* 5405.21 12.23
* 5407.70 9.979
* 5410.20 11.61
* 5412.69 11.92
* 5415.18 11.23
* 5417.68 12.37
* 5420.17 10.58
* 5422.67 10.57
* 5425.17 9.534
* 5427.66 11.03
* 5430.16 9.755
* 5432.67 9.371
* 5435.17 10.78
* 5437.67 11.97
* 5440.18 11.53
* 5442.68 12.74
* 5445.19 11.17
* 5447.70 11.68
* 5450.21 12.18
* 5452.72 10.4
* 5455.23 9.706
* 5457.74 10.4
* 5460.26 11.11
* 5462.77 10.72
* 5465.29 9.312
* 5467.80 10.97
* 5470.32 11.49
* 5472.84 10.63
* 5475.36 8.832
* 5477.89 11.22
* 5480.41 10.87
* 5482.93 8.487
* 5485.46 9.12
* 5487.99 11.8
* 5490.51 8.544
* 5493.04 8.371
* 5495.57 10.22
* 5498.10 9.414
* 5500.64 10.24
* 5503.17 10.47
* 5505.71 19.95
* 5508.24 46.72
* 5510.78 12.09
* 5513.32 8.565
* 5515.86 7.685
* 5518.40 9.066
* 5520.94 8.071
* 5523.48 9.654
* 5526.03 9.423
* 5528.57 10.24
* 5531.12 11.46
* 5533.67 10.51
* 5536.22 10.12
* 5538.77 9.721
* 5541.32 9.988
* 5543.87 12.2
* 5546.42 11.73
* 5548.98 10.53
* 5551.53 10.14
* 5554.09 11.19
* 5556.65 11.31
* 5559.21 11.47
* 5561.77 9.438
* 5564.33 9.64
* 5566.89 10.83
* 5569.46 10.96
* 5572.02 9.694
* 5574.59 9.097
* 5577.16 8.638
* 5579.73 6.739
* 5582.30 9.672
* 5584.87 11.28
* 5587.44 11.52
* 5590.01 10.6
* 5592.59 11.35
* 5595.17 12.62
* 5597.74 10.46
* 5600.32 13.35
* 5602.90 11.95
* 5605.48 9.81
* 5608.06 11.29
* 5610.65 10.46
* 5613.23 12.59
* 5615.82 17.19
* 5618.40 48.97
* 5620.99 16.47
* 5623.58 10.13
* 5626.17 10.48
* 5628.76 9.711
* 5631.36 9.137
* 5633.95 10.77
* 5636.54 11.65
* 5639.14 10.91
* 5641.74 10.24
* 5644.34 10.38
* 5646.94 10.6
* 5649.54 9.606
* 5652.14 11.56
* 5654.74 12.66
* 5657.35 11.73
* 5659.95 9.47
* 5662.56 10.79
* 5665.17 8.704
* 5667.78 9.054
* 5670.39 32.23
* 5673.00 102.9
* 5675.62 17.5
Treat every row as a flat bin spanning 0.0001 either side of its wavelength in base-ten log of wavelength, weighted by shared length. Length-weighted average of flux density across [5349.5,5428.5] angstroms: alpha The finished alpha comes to 11.1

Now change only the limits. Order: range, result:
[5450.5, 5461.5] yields 10.6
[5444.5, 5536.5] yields 11.4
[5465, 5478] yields 10.4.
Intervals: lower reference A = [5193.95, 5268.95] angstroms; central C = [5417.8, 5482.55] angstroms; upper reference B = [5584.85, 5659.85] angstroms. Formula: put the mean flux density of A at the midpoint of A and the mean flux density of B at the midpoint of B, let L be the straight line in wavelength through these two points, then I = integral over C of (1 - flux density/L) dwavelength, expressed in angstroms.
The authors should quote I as 8.5 angstroms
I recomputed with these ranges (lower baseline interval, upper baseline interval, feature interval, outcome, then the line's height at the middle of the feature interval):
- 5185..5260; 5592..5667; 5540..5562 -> 2.7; 12.5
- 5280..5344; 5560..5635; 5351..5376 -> 1.6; 11.9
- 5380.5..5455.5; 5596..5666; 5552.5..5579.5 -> 4.6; 12.2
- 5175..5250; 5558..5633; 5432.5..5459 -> 2.2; 12.2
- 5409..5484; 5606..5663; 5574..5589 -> 3.5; 12.4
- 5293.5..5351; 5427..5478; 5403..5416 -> -0.5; 11.1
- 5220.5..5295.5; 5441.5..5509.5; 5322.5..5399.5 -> 4.7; 12.1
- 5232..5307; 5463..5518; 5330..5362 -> 2.3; 11.8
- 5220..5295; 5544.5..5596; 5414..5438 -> 1.1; 11.2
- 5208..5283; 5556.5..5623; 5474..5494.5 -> 4.5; 12.4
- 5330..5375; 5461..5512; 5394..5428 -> 2.0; 11.8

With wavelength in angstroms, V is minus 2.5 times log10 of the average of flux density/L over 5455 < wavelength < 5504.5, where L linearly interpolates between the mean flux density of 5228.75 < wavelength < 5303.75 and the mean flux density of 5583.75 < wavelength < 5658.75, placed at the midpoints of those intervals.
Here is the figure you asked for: 0.22 mag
